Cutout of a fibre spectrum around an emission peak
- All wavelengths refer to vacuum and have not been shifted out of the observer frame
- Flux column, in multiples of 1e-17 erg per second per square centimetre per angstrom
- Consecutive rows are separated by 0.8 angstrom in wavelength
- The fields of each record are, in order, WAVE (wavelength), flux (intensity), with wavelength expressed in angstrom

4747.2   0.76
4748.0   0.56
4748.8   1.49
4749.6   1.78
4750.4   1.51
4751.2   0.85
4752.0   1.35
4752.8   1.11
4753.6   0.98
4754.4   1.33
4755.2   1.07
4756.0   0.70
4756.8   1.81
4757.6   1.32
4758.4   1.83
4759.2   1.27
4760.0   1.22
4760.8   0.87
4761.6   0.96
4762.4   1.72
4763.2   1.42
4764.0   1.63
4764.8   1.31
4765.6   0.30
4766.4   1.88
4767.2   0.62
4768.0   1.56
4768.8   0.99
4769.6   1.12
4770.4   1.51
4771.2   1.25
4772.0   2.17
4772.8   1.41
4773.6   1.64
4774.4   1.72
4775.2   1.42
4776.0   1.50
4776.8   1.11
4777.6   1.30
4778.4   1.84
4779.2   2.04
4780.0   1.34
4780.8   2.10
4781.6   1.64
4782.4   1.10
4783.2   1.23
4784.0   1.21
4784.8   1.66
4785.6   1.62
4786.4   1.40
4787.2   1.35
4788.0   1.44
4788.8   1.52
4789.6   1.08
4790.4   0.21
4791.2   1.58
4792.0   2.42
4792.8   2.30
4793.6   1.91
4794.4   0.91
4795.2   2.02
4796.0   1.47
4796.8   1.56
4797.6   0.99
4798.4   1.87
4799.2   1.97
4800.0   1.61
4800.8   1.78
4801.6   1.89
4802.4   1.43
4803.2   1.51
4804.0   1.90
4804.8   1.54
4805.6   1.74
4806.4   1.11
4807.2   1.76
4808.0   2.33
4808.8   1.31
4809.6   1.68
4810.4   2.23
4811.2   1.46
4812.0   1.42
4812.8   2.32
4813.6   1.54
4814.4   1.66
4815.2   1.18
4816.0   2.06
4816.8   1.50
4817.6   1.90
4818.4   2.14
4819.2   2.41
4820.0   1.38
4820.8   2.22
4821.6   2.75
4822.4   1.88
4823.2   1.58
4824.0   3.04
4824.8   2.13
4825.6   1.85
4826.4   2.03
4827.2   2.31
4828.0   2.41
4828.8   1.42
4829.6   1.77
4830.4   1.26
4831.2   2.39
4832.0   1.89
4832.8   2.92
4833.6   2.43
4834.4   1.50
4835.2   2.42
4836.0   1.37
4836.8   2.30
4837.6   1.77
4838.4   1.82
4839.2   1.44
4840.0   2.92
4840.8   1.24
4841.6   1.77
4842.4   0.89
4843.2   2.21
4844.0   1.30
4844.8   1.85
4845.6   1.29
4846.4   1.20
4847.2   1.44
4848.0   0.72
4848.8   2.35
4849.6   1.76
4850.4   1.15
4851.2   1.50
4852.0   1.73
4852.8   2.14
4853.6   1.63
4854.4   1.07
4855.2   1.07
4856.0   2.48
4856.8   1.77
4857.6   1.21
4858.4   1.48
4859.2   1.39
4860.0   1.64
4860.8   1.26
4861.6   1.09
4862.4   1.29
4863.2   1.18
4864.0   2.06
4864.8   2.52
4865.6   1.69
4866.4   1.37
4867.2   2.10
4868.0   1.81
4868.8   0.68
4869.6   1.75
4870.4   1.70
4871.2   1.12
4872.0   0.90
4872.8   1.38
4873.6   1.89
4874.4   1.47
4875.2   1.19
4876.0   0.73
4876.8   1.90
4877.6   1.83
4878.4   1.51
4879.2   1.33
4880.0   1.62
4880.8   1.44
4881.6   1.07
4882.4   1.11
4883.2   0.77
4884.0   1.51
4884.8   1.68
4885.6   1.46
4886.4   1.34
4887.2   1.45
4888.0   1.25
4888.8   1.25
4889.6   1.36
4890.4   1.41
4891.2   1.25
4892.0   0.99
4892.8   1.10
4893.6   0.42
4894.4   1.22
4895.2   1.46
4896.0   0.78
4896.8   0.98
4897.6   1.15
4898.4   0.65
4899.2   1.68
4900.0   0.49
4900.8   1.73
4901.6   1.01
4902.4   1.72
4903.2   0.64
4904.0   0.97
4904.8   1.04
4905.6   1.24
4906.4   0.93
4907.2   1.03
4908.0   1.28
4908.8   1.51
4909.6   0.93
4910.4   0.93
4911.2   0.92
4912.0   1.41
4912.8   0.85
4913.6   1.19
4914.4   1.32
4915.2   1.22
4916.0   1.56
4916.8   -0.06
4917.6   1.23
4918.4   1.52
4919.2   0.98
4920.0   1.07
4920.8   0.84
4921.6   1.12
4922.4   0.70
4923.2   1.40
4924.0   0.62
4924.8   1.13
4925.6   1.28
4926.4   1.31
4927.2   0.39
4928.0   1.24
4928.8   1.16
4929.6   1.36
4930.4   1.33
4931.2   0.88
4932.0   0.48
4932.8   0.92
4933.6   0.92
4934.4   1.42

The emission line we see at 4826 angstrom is C III]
